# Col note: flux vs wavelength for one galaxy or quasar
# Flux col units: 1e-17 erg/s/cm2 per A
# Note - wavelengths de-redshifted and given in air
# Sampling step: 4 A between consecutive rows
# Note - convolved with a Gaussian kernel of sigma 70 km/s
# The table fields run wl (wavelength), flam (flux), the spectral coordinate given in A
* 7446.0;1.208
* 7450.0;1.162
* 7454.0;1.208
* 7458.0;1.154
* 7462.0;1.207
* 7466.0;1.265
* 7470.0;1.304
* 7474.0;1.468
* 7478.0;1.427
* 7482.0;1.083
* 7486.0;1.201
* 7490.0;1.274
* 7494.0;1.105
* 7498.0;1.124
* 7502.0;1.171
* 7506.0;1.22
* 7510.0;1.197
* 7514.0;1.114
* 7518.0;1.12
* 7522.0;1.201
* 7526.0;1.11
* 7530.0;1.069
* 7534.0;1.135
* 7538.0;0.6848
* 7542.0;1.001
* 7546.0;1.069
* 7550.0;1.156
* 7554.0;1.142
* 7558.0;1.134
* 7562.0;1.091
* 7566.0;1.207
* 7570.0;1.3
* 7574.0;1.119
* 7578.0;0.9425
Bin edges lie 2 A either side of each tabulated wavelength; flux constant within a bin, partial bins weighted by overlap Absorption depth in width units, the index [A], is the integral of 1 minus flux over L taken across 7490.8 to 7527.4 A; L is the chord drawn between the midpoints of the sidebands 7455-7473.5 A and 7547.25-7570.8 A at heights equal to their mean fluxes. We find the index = 1.6 A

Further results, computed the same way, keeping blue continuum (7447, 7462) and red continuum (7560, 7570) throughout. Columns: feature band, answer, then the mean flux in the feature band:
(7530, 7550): 3.04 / 1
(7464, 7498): -2.21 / 1.26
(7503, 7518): 0.14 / 1.17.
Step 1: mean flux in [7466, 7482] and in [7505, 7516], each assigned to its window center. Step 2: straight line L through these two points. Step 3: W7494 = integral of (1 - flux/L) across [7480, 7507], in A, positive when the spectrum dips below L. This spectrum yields 1.8 A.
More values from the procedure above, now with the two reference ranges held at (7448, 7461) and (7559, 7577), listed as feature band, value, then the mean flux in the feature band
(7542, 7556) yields 0.7 A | 1.1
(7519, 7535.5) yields 0.6 A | 1.13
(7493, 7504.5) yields 0.3 A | 1.14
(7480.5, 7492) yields -0.2 A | 1.19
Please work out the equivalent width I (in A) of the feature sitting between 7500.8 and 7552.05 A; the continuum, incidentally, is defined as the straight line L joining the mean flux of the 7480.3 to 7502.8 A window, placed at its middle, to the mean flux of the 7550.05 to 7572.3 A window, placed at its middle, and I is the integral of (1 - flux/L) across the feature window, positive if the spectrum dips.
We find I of 3.13 A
